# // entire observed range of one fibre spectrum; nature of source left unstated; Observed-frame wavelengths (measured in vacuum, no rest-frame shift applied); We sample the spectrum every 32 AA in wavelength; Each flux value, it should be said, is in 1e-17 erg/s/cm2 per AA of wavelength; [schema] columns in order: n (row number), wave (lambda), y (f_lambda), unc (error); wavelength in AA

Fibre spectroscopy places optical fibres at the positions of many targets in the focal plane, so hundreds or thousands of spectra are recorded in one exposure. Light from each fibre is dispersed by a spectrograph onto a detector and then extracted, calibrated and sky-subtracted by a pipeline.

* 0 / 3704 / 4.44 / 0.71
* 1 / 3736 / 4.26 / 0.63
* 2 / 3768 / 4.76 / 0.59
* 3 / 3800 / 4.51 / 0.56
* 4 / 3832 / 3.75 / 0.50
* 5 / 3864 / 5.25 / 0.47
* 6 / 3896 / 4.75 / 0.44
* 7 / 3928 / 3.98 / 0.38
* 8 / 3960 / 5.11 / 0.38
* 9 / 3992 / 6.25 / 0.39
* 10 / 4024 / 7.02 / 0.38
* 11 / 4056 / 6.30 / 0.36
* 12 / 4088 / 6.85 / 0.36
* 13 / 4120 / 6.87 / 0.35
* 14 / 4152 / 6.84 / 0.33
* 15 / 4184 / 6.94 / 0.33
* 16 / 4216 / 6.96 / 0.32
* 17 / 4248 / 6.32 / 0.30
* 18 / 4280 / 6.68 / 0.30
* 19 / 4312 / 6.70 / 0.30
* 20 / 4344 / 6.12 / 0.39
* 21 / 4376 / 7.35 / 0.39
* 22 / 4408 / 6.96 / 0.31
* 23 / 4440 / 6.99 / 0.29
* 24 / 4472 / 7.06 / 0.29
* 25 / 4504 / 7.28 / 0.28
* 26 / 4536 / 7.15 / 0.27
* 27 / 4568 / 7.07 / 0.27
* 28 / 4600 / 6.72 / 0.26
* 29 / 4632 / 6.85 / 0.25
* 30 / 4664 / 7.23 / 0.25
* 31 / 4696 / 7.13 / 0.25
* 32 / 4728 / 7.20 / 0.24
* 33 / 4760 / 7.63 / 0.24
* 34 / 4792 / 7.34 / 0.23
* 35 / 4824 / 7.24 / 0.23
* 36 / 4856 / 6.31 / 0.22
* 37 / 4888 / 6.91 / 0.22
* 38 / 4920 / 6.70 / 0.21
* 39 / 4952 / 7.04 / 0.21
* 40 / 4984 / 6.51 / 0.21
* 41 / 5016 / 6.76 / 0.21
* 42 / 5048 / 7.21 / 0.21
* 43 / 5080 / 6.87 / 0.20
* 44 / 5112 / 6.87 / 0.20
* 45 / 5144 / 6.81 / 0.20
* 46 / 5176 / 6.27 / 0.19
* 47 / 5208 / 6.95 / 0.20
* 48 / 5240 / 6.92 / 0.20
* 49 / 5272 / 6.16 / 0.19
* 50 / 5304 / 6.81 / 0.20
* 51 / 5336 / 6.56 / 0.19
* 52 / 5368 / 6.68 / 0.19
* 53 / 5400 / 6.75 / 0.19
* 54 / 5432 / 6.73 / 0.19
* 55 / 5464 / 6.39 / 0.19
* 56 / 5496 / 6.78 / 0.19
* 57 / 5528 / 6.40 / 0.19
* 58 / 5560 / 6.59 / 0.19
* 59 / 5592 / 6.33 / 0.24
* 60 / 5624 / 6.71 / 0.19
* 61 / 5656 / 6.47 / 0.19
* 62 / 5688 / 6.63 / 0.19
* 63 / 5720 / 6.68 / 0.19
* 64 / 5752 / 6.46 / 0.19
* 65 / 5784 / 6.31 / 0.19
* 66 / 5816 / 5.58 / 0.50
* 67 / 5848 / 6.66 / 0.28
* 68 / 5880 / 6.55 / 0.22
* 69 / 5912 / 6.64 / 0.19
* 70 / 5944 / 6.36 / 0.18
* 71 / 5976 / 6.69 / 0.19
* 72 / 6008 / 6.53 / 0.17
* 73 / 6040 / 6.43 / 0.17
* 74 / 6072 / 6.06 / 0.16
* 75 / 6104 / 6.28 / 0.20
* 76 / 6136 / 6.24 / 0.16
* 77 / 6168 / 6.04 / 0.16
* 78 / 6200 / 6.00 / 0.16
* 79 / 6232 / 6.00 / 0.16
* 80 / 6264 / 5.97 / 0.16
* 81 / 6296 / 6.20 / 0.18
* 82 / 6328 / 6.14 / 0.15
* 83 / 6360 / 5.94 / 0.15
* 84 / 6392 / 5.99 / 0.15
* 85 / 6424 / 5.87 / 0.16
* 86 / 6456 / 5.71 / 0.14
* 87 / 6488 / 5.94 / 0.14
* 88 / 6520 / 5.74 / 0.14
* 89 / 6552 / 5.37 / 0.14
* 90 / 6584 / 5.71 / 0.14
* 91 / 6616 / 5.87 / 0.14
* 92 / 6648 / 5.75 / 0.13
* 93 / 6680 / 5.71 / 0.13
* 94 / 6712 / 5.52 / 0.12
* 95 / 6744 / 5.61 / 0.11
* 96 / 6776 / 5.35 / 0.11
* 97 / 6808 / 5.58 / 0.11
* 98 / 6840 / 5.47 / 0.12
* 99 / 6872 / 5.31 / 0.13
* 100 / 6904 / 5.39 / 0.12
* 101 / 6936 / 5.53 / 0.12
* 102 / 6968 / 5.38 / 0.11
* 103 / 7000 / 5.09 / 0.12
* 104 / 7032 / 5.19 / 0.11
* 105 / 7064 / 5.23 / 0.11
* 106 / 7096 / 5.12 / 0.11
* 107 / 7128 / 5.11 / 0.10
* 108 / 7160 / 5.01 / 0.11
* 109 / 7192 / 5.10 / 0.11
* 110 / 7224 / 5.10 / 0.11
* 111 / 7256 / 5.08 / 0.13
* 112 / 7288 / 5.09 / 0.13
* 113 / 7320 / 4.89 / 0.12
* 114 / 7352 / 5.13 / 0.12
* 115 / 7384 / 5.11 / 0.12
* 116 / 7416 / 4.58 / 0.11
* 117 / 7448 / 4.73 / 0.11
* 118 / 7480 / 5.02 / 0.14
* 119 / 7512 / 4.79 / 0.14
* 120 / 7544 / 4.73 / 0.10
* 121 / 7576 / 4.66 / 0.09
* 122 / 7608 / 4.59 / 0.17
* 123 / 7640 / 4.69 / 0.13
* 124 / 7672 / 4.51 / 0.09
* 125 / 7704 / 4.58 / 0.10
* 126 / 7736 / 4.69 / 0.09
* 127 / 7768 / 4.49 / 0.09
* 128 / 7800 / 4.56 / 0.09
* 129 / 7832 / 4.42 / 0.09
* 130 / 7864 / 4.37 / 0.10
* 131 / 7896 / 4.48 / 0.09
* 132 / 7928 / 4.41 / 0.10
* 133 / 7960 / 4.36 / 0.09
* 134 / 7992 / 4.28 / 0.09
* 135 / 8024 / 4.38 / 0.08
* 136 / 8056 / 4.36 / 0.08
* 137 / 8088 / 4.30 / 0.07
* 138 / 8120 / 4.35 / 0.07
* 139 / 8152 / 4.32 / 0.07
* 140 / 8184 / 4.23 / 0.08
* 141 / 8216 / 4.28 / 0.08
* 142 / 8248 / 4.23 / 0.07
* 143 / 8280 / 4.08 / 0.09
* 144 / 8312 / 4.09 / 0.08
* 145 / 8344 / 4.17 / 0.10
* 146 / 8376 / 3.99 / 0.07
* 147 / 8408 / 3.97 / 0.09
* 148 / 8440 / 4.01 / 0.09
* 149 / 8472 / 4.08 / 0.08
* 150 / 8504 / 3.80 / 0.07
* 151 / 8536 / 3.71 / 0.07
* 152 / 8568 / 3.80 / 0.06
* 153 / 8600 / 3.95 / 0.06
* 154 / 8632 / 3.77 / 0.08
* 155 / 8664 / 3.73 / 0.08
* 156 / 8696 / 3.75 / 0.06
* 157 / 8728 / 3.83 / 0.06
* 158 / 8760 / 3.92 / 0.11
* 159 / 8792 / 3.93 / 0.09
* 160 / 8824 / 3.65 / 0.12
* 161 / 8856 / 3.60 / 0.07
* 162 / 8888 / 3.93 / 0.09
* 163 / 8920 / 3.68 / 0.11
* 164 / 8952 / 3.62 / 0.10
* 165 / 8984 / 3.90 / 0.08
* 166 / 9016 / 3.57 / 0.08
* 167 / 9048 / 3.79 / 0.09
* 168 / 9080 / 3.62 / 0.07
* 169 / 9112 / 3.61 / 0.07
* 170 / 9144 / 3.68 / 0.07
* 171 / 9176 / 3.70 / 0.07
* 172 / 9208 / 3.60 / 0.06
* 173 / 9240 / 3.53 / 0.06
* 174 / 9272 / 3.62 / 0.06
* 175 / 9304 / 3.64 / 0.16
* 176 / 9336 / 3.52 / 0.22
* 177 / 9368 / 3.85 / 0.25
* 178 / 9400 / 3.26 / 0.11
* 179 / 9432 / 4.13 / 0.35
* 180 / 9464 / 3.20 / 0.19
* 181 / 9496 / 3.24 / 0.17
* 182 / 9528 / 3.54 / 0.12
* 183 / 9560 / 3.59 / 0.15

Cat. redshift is 0.000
